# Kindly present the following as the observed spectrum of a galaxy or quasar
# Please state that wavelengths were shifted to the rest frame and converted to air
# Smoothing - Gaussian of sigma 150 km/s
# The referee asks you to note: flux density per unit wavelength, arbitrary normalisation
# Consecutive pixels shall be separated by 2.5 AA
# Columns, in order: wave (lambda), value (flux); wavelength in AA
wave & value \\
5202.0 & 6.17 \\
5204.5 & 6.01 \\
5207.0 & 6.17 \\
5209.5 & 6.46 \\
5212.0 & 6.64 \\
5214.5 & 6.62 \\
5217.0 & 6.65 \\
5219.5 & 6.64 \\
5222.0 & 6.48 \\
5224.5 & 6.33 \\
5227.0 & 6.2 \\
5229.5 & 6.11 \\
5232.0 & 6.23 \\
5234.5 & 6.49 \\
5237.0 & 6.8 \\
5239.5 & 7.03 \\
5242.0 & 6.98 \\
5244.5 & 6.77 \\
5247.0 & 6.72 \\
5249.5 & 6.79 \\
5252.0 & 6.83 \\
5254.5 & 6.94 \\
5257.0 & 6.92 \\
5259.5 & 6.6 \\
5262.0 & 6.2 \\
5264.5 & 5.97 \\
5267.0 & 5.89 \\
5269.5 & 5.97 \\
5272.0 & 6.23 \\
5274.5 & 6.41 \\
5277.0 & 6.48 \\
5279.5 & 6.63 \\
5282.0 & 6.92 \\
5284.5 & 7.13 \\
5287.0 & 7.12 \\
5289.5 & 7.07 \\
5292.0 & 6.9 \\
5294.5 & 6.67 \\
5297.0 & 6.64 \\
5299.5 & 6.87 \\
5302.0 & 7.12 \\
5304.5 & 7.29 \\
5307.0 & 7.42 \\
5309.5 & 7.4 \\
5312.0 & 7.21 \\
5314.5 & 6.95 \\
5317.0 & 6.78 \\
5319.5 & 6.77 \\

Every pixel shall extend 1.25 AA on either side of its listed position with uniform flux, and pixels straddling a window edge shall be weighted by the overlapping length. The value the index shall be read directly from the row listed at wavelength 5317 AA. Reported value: 6.78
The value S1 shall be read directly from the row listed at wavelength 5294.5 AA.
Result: 6.67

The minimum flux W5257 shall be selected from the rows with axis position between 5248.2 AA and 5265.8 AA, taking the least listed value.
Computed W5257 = 5.97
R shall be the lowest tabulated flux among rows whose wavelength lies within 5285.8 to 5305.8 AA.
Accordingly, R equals 6.64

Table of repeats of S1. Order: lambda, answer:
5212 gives 6.64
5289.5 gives 7.07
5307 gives 7.42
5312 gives 7.21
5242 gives 6.98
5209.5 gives 6.46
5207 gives 6.17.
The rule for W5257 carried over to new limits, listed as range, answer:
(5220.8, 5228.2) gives 6.2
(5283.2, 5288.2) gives 7.12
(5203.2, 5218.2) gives 6.01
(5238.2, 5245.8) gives 6.77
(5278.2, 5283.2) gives 6.63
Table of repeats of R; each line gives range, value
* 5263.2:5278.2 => 5.89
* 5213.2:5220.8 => 6.62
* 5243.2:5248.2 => 6.72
